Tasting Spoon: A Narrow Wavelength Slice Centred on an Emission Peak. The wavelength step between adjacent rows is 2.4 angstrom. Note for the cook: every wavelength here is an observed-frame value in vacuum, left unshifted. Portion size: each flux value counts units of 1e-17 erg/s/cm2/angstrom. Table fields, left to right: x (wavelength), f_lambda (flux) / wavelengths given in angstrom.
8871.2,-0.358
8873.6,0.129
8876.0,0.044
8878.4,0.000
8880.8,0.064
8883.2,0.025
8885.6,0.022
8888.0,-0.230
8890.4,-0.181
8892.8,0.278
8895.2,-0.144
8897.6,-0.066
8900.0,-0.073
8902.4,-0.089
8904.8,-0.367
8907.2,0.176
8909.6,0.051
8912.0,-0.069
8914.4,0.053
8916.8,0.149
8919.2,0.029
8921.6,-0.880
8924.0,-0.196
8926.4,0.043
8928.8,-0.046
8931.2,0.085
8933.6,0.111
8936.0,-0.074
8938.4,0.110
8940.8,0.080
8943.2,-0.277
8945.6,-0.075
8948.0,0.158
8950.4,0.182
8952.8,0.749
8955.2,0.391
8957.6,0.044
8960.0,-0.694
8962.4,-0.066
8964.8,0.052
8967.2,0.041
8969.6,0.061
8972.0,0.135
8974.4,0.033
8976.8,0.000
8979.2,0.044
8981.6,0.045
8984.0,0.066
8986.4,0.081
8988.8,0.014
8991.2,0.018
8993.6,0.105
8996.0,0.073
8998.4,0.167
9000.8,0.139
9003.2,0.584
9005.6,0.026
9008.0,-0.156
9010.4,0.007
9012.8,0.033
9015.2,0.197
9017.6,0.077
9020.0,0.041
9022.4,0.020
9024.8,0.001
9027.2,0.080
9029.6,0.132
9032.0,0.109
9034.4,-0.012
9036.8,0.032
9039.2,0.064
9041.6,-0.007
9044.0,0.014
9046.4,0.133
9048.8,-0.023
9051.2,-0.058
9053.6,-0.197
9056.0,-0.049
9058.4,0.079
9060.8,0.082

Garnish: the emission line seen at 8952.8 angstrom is H-gamma 4340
